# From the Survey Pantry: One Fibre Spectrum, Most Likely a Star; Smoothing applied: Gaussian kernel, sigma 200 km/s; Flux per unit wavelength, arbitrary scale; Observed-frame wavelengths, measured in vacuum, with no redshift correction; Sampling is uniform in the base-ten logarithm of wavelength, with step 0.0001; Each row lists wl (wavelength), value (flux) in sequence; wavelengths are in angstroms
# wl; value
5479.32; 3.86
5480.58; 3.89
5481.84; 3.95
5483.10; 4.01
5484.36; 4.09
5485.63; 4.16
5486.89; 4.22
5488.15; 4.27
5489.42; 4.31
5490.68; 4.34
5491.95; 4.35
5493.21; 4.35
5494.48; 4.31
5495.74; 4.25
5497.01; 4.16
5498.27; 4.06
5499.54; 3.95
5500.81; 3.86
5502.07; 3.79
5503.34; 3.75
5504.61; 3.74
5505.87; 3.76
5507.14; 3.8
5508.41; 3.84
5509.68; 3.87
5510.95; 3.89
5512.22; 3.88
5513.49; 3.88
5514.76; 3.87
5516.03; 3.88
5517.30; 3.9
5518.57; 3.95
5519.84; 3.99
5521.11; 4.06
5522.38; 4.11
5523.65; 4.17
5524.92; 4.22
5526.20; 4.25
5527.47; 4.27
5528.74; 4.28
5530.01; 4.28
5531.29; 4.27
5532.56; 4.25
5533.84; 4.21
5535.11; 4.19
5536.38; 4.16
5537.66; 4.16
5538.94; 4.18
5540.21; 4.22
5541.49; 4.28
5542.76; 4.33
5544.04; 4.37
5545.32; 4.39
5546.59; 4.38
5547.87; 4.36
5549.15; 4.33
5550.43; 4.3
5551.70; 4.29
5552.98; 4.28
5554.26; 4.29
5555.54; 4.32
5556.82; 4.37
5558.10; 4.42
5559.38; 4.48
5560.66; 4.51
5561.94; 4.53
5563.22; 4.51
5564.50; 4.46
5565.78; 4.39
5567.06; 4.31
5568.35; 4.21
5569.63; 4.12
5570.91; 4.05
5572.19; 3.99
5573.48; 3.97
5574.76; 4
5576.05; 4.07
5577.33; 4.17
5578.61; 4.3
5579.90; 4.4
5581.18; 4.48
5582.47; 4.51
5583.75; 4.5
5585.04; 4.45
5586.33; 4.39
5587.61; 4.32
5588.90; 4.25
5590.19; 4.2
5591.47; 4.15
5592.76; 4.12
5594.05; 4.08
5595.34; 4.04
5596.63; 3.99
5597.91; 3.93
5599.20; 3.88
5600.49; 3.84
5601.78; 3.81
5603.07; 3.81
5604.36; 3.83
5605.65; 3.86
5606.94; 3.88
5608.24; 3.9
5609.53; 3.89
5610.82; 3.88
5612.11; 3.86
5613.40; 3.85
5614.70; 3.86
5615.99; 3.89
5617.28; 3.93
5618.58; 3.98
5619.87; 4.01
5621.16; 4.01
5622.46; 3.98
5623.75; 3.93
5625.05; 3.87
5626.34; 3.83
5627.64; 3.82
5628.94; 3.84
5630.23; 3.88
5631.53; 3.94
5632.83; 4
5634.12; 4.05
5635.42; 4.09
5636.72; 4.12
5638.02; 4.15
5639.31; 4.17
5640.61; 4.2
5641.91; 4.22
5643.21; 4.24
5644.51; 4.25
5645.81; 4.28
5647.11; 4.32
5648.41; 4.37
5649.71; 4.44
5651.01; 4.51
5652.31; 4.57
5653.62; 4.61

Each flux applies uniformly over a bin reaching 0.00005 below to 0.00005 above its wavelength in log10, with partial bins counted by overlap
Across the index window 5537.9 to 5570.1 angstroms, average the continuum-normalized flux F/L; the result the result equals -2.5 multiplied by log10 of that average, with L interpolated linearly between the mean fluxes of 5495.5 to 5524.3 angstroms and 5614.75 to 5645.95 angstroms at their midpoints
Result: -0.10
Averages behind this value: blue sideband 3.93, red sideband 4.02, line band 4.34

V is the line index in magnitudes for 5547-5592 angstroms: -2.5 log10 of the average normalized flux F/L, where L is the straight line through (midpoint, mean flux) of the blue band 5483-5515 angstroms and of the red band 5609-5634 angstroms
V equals -0.090 mag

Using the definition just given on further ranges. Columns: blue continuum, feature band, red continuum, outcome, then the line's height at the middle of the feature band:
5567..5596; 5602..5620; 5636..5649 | 0.09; 4.22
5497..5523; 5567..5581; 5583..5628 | -0.05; 3.96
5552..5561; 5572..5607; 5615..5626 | 0.01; 4.15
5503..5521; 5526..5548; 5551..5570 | -0.04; 4.13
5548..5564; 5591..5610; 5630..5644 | 0.08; 4.23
